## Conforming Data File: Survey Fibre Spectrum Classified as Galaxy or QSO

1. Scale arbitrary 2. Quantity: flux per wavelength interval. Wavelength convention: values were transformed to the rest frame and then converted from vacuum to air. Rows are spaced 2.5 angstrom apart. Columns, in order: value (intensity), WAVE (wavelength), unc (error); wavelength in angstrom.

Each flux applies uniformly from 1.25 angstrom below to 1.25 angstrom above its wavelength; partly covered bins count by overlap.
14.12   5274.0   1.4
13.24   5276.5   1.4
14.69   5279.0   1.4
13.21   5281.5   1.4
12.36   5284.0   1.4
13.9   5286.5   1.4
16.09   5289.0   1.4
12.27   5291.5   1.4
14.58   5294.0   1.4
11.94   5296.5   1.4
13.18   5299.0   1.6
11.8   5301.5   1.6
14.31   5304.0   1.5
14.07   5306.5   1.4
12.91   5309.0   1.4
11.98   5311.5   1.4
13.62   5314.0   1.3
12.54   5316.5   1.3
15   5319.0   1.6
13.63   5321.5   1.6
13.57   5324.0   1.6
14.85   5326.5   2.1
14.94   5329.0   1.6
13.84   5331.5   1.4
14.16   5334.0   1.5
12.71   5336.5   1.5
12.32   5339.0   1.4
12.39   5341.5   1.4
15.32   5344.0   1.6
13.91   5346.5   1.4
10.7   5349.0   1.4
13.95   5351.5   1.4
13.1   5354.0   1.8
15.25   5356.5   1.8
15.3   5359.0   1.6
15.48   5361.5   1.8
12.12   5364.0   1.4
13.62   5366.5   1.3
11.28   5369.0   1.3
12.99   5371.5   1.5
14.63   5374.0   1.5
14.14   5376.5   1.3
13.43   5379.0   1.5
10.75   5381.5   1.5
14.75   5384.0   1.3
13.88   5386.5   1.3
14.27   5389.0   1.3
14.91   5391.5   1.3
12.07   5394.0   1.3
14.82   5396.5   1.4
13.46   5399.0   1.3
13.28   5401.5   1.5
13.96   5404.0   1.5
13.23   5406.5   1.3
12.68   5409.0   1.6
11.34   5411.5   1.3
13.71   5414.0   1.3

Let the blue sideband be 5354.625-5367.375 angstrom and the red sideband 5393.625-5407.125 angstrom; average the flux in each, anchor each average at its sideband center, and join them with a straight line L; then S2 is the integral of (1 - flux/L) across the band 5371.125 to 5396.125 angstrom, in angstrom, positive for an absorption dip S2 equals 0.4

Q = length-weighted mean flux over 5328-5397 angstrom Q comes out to 13.6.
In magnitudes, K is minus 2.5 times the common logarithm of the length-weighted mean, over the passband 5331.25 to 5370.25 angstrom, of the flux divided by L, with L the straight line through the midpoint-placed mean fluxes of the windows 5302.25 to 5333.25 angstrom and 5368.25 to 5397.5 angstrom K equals 0.01 mag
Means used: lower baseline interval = 13.7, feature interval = 13.5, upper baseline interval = 13.5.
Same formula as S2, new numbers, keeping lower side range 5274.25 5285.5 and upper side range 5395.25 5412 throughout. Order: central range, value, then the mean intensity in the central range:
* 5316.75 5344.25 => -0.77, 13.8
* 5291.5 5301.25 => 0.34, 13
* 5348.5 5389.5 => -0.54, 13.5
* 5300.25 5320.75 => 0.21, 13.3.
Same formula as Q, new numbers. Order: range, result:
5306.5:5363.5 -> 13.7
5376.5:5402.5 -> 13.6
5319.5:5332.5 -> 14.2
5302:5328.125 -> 13.6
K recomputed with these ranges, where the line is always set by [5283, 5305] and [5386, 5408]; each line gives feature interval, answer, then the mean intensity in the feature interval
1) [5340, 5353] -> 0.03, 13.2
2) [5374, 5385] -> 0.02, 13.4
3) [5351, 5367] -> -0.04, 14.1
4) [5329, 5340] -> 0.00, 13.5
